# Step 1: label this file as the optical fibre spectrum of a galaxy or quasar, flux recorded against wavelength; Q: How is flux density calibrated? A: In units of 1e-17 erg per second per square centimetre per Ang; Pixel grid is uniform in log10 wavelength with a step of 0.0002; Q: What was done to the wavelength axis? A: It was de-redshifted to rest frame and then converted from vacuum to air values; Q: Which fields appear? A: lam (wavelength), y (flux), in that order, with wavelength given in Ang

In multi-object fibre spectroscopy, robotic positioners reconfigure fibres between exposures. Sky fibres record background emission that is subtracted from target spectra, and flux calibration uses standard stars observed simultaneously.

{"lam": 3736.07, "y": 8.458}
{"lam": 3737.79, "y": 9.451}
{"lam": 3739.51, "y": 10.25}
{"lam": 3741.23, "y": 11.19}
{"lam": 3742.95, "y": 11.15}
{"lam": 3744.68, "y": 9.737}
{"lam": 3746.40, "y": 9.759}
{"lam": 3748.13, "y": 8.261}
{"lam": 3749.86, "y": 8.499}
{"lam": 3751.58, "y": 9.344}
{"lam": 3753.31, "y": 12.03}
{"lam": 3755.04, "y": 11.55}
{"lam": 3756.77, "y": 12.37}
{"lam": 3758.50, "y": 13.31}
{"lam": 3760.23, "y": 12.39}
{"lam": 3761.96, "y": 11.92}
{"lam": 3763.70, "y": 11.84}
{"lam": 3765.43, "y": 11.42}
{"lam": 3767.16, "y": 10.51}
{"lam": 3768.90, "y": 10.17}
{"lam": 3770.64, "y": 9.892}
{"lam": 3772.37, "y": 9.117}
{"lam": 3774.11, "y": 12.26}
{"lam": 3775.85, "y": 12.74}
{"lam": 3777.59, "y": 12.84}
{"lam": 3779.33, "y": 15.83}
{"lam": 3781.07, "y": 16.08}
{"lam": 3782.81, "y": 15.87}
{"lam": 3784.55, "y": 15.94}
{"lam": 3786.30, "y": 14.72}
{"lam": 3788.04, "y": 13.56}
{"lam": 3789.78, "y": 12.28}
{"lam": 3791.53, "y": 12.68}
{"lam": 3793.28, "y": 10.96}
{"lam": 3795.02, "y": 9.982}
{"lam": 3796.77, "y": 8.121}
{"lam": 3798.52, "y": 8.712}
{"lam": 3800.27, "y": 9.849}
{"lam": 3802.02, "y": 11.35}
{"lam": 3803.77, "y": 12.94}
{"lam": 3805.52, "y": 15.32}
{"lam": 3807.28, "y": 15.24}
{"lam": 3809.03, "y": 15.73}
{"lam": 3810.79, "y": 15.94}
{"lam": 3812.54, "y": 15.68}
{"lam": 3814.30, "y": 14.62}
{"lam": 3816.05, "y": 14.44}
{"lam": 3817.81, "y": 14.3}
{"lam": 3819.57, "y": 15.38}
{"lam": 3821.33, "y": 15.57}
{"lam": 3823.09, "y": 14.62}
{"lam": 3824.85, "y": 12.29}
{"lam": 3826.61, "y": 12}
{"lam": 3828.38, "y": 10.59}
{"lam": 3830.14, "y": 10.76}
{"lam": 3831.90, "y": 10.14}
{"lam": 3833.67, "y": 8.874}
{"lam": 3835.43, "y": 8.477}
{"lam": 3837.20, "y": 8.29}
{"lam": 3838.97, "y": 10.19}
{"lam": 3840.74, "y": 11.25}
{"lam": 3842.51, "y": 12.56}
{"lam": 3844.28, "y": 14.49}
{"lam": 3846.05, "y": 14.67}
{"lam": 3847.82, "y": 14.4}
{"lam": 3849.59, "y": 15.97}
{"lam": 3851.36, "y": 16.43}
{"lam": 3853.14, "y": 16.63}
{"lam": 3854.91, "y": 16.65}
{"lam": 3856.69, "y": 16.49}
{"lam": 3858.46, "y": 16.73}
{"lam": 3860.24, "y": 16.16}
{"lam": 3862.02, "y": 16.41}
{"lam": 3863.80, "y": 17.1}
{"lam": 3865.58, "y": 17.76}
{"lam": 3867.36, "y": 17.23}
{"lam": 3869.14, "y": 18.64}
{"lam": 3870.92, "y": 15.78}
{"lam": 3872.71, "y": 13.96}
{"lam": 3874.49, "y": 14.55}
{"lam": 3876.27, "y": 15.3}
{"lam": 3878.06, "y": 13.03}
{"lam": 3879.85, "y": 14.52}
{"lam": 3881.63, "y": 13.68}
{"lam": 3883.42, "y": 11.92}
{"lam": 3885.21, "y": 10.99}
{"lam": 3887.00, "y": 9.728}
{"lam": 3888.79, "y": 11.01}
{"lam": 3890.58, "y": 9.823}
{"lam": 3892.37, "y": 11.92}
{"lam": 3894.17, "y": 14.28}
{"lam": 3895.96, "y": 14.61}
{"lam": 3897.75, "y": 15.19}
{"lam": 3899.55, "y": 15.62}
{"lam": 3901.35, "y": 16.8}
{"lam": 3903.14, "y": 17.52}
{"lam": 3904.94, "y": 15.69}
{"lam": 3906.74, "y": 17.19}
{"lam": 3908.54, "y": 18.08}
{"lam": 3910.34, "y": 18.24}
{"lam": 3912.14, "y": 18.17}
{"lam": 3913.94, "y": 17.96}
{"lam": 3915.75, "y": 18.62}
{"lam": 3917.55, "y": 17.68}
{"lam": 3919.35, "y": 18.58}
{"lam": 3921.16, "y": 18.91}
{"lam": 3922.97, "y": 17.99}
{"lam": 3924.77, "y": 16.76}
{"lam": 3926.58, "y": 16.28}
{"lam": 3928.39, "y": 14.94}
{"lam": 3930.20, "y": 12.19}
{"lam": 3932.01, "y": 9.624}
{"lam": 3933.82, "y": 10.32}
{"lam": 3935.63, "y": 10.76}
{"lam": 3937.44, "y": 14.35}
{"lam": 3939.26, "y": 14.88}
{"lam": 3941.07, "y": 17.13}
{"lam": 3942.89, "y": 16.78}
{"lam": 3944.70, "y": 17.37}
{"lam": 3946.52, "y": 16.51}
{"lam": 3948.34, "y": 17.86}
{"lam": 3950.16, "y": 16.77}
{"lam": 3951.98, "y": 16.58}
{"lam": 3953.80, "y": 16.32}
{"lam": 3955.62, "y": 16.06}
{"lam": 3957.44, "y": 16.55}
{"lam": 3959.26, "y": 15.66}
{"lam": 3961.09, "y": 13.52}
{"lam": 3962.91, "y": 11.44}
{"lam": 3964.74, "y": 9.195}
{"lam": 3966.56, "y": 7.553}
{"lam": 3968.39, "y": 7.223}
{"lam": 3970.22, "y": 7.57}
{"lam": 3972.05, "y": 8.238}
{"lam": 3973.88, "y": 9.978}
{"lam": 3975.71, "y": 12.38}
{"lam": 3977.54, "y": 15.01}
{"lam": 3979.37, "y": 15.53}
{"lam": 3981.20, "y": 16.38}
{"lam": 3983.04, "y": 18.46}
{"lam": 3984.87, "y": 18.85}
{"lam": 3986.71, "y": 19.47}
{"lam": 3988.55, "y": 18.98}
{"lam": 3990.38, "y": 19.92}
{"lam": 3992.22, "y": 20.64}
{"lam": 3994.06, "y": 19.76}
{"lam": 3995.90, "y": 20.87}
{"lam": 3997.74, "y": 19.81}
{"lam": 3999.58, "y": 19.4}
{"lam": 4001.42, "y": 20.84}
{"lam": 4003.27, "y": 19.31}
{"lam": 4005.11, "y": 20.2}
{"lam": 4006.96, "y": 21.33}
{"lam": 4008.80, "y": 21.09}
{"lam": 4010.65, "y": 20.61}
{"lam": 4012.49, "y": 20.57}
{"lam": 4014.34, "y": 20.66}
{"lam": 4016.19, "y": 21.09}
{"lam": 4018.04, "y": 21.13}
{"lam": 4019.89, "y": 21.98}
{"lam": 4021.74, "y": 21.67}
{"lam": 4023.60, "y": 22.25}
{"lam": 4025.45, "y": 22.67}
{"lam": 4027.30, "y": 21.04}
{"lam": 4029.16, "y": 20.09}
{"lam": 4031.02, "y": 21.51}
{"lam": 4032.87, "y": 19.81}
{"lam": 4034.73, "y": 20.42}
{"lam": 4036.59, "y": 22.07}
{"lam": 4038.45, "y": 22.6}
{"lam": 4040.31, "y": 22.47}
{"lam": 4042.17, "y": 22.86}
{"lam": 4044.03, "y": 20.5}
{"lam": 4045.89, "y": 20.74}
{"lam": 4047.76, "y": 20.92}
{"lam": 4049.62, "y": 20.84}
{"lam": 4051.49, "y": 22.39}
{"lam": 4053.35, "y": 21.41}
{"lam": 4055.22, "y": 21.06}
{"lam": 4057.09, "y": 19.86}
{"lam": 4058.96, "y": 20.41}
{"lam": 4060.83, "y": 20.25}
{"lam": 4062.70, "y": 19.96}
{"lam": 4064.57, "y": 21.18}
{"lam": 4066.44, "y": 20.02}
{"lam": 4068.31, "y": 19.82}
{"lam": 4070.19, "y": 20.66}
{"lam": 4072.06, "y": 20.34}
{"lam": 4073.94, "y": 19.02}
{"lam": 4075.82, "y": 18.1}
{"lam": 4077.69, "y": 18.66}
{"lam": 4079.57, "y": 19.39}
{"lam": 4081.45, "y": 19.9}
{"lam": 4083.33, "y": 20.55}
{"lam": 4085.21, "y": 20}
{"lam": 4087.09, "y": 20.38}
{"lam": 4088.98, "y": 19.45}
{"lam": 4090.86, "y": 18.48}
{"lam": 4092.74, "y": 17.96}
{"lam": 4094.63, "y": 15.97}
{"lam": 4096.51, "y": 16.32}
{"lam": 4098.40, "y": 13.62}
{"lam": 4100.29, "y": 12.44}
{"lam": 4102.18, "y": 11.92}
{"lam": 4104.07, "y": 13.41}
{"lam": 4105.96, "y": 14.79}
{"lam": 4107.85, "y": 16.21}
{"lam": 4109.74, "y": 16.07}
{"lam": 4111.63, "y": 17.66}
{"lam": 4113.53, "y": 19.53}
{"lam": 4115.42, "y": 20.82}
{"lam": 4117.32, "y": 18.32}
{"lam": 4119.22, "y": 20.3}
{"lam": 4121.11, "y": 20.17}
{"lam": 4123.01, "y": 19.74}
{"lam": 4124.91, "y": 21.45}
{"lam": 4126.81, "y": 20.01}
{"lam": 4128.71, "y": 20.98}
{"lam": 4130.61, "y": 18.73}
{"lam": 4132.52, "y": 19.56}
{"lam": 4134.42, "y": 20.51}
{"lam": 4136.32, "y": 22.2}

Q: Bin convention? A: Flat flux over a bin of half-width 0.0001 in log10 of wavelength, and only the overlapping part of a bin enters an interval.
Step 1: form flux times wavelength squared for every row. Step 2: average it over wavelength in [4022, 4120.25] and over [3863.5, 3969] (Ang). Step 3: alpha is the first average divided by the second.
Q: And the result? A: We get 1.40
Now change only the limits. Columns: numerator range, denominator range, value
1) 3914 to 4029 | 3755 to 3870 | 1.37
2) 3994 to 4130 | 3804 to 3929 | 1.47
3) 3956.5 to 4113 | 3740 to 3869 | 1.60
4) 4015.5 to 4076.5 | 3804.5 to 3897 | 1.66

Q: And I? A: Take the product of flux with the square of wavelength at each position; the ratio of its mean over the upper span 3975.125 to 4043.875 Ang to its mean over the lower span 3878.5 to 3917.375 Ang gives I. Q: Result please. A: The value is 1.43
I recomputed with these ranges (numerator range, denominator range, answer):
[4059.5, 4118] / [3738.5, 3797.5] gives 1.82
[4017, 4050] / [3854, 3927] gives 1.47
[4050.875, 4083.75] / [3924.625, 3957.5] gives 1.42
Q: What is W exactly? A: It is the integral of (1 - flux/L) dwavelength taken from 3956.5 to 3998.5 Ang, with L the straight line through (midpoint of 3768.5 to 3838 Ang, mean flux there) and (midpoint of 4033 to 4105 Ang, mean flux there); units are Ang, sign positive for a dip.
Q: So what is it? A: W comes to 5.42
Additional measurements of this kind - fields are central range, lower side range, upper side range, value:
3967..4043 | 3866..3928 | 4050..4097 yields -3.1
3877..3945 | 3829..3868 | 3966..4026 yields 3.1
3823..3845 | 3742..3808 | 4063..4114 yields 3.4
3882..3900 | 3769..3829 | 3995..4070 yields 4.2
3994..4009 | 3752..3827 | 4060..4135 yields -3.1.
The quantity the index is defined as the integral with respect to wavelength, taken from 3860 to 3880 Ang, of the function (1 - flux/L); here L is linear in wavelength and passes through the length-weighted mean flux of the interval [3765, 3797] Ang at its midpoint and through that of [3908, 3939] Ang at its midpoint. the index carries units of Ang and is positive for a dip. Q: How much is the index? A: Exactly -1.9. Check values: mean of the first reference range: 12.5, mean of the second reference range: 15.8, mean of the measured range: 15.9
